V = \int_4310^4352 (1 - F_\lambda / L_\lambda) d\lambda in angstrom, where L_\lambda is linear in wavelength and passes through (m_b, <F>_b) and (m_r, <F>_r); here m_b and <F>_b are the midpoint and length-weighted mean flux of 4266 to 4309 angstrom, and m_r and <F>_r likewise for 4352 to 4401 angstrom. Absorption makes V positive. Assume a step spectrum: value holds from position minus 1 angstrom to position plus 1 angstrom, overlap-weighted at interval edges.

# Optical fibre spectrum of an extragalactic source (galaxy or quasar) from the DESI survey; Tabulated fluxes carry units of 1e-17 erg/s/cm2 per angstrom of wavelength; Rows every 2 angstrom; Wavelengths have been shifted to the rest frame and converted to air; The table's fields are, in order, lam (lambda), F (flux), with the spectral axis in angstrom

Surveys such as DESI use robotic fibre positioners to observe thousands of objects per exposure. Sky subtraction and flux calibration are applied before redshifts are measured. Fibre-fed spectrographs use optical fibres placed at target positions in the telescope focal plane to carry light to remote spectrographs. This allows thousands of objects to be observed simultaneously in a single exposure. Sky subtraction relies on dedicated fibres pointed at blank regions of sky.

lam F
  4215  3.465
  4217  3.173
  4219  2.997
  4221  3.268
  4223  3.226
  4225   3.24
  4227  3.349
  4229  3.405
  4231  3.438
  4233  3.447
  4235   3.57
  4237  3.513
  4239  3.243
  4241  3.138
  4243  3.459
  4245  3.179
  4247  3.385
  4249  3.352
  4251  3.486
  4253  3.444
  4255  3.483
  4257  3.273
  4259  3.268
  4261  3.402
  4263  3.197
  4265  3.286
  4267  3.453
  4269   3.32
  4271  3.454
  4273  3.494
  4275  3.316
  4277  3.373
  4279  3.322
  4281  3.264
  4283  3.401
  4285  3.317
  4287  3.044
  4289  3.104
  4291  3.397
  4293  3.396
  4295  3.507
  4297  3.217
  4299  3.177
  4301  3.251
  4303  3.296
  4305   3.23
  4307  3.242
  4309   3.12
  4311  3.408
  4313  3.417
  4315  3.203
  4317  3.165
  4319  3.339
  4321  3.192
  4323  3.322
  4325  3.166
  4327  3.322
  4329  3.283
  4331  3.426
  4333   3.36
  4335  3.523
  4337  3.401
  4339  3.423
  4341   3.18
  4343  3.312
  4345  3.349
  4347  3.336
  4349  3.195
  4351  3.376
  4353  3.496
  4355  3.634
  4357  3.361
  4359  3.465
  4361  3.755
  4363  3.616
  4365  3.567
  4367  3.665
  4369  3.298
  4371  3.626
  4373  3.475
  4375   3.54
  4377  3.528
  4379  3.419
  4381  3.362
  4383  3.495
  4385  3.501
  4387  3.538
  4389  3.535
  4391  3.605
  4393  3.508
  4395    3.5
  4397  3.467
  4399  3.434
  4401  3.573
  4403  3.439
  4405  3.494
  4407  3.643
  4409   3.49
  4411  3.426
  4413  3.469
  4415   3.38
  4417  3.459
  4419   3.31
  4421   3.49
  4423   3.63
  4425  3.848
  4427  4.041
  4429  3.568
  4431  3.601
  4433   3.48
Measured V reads 1.1 angstrom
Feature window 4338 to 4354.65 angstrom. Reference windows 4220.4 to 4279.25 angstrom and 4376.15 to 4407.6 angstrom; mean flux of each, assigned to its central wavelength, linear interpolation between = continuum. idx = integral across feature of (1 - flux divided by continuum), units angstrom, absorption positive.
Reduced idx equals 0.5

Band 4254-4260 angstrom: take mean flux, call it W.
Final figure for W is 3.34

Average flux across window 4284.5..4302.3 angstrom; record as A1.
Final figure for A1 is 3.27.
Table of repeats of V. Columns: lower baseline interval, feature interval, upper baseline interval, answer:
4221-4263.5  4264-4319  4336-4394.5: 1.6 angstrom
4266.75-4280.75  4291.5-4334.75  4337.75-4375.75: 1.6 angstrom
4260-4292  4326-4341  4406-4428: 0.2 angstrom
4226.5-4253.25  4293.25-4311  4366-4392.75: 0.9 angstrom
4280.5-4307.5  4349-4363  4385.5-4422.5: -0.4 angstrom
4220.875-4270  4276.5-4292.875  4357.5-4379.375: 0.6 angstrom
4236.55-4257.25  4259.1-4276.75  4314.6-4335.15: -0.1 angstrom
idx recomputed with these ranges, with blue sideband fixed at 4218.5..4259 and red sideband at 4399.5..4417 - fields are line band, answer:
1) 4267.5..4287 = 0.2 angstrom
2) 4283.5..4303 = 0.7 angstrom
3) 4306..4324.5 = 0.8 angstrom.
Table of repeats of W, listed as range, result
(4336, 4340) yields 3.41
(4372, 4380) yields 3.49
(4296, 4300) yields 3.2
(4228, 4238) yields 3.47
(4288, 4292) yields 3.25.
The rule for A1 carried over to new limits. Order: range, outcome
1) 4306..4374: 3.38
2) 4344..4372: 3.48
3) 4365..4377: 3.53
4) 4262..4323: 3.3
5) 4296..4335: 3.28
